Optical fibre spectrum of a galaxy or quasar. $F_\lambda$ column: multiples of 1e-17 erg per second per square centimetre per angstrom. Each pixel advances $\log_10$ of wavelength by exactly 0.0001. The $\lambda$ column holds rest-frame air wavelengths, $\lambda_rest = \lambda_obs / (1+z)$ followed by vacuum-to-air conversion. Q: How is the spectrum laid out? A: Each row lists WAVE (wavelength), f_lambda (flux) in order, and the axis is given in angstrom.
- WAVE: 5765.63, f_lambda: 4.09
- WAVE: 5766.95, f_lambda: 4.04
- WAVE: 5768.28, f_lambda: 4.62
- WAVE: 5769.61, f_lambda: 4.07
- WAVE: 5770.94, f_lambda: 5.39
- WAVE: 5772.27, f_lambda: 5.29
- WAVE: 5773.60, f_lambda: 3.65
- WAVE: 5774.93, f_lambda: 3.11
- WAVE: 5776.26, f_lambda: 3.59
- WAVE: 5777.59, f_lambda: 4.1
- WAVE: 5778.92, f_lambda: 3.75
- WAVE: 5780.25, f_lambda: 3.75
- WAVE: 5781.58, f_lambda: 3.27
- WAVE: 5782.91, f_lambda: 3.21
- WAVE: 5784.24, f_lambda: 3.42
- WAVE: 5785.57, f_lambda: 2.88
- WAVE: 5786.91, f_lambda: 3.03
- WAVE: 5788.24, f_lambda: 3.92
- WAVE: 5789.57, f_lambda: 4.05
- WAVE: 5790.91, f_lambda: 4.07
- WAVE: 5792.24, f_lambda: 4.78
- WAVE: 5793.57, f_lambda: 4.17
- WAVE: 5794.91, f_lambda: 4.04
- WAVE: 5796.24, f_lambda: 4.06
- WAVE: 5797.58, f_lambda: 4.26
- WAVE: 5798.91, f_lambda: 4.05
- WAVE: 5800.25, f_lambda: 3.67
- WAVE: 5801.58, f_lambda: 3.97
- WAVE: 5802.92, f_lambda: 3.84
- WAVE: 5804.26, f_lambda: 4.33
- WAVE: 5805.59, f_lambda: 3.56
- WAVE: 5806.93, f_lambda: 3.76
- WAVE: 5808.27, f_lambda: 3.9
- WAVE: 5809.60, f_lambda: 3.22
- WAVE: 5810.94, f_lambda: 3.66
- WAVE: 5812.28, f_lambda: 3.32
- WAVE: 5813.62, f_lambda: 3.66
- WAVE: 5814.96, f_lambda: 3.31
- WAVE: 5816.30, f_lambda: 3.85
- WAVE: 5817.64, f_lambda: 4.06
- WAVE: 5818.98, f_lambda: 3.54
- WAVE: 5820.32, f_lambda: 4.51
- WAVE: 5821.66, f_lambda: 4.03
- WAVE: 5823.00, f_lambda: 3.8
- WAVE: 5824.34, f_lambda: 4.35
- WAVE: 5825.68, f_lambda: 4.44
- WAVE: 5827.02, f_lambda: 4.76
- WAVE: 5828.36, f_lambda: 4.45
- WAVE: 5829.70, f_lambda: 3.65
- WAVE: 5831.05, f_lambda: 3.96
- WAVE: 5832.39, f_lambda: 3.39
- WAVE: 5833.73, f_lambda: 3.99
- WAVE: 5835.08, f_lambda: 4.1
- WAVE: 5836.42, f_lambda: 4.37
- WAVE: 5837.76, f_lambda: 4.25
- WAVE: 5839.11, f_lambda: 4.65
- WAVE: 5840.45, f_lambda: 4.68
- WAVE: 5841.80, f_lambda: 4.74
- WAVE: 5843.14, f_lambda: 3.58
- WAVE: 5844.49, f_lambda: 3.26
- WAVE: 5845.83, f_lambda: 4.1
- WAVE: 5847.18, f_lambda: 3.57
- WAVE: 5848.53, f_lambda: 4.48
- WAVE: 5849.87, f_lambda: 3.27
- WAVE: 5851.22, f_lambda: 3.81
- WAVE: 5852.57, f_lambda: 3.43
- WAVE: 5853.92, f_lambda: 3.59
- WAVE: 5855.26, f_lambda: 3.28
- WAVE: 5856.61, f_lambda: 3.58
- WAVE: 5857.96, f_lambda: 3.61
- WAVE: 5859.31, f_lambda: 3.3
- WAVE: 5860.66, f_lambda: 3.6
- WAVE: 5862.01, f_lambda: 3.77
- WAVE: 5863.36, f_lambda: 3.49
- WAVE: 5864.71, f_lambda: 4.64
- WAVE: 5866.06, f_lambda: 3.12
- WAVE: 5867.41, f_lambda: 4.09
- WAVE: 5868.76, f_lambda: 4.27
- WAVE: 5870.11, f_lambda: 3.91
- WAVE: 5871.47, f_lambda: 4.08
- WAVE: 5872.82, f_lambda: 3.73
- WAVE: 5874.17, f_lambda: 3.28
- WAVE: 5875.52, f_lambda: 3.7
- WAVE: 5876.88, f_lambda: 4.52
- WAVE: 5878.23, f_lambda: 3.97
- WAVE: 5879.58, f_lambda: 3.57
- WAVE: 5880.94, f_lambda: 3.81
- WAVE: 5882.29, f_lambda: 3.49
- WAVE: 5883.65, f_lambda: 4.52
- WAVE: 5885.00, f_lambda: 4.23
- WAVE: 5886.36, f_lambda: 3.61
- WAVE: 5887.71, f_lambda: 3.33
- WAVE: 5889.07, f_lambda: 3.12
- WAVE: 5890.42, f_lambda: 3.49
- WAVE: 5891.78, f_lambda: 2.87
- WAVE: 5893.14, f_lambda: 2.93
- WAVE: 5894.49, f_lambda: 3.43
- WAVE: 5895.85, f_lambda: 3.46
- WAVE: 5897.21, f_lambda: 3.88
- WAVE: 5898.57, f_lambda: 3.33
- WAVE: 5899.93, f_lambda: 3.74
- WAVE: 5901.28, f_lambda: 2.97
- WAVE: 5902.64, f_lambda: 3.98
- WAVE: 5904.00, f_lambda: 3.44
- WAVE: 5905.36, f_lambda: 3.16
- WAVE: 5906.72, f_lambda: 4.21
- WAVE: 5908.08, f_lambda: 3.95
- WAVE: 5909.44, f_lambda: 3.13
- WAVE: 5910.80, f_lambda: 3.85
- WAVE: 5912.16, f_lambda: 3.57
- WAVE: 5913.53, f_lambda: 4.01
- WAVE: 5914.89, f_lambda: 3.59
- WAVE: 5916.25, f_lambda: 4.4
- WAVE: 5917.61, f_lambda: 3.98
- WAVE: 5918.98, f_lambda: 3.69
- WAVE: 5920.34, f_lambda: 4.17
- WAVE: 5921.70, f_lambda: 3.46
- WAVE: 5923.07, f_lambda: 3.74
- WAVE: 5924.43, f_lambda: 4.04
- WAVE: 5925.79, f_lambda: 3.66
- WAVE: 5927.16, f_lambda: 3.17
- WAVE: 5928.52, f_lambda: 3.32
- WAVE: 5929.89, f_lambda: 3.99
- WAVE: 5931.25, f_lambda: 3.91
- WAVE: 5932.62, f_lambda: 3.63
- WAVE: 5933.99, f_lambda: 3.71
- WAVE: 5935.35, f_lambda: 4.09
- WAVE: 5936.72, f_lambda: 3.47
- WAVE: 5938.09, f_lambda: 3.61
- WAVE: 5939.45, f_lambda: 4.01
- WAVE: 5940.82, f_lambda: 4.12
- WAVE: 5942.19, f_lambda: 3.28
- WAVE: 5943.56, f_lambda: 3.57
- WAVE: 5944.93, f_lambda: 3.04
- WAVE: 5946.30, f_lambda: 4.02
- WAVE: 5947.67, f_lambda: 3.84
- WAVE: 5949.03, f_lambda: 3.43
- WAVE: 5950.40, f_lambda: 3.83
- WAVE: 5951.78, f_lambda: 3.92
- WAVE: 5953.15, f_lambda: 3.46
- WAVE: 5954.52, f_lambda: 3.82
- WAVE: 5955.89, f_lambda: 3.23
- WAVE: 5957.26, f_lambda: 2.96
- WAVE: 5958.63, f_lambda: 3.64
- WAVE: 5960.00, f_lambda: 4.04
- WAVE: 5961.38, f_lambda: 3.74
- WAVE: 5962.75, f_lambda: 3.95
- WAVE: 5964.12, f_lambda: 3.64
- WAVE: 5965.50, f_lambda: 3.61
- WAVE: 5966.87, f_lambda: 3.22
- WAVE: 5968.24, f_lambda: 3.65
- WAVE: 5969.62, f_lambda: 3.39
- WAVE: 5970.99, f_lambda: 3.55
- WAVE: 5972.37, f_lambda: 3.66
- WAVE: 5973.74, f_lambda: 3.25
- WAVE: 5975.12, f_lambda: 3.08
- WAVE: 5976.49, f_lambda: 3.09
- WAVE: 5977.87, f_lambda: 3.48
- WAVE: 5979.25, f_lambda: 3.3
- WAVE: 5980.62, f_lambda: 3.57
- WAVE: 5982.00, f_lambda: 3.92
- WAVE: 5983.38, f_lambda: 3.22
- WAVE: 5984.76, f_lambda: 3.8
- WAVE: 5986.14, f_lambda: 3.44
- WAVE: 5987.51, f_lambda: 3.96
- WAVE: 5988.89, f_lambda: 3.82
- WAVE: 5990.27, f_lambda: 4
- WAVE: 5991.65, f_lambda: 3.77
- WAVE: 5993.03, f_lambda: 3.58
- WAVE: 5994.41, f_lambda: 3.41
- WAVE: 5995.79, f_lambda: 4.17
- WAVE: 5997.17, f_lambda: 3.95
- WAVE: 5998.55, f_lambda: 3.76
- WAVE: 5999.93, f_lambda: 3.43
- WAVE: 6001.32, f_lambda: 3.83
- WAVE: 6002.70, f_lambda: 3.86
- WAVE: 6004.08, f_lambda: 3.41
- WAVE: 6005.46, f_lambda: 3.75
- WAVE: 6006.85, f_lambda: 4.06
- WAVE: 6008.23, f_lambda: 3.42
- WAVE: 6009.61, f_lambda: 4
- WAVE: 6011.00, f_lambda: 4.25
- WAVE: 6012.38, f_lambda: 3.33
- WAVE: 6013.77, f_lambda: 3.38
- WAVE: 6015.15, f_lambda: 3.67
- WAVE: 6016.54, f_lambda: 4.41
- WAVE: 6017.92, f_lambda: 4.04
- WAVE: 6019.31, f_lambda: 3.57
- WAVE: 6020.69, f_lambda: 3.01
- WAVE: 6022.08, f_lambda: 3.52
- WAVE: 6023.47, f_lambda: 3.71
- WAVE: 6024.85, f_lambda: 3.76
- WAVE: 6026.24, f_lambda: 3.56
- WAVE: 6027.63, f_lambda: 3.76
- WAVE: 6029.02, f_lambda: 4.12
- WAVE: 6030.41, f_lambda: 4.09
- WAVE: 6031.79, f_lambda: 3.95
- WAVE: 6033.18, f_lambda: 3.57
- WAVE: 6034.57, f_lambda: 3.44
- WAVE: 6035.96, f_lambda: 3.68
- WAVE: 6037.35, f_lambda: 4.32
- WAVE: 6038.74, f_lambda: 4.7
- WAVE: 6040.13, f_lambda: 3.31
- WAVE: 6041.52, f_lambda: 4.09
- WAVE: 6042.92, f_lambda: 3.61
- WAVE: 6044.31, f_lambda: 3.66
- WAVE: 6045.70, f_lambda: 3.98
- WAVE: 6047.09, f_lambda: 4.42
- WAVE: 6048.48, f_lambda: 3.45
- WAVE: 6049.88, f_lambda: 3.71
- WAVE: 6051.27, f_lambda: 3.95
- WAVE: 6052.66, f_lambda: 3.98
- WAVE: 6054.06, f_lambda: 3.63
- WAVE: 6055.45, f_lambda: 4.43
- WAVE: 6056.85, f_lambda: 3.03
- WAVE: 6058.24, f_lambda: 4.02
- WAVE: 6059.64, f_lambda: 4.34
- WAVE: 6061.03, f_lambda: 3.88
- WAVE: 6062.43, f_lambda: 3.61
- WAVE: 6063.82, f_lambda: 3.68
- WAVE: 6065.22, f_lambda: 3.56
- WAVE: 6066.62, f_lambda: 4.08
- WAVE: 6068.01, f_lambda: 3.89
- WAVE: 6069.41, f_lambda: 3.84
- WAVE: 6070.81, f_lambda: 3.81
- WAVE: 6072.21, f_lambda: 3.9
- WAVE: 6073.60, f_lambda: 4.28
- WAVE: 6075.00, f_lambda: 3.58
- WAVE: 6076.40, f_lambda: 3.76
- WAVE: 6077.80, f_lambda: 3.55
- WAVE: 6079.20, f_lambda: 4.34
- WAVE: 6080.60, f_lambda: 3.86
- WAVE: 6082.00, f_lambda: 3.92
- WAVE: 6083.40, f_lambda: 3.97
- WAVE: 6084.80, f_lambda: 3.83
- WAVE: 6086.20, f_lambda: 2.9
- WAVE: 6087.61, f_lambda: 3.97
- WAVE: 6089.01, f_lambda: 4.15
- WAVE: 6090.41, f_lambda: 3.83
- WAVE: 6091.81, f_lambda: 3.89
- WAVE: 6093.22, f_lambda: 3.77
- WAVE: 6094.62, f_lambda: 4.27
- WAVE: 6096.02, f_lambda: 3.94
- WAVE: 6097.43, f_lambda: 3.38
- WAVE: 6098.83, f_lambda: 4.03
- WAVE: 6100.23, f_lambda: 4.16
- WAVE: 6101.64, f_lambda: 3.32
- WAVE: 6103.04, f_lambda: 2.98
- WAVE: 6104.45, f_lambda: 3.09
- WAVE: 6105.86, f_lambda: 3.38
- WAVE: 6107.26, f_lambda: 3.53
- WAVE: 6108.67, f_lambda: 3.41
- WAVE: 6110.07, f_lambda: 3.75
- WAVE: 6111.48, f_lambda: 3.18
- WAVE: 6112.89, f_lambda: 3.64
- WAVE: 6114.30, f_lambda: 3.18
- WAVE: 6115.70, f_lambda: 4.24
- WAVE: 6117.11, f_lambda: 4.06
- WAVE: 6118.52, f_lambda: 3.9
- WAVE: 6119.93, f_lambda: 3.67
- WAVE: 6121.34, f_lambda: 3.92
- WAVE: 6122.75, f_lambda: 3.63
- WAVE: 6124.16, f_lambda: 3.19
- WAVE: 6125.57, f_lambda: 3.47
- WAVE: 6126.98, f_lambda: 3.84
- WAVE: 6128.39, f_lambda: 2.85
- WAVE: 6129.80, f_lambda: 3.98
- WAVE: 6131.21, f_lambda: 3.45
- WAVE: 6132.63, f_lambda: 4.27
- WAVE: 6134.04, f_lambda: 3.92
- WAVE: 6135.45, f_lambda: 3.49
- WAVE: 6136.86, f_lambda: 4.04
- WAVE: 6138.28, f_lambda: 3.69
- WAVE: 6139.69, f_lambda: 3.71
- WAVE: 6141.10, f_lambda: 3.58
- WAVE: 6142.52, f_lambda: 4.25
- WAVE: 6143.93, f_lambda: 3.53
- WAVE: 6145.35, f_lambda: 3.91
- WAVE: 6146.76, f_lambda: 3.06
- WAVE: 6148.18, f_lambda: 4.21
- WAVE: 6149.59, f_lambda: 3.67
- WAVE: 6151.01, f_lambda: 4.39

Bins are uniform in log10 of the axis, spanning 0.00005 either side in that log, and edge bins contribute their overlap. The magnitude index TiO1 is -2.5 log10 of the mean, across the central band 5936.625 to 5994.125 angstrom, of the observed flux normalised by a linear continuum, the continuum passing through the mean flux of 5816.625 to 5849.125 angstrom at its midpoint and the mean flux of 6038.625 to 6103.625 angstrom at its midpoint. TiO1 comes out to 0.103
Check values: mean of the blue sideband 4.11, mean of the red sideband 3.83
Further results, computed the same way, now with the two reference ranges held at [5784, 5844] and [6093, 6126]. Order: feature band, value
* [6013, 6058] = -0.03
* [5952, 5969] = 0.06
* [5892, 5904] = 0.13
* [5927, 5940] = 0.03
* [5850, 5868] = 0.08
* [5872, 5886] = 0.00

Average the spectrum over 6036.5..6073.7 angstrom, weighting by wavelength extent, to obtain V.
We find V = 3.89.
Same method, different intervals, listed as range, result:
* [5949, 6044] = 3.68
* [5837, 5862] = 3.82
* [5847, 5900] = 3.67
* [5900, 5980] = 3.63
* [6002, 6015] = 3.72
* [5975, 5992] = 3.59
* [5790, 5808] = 4.04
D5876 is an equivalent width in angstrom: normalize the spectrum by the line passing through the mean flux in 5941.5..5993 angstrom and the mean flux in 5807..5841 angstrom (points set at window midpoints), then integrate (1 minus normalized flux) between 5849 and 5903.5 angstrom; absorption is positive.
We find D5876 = 2.7 angstrom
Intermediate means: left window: 3.99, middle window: 3.65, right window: 3.57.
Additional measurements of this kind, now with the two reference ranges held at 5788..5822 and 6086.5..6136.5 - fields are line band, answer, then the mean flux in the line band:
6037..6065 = -1.20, 3.88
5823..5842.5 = -1.85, 4.25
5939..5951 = 0.39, 3.68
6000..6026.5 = 0.28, 3.71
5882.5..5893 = 0.78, 3.56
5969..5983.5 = 1.38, 3.42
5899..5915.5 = 0.86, 3.63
